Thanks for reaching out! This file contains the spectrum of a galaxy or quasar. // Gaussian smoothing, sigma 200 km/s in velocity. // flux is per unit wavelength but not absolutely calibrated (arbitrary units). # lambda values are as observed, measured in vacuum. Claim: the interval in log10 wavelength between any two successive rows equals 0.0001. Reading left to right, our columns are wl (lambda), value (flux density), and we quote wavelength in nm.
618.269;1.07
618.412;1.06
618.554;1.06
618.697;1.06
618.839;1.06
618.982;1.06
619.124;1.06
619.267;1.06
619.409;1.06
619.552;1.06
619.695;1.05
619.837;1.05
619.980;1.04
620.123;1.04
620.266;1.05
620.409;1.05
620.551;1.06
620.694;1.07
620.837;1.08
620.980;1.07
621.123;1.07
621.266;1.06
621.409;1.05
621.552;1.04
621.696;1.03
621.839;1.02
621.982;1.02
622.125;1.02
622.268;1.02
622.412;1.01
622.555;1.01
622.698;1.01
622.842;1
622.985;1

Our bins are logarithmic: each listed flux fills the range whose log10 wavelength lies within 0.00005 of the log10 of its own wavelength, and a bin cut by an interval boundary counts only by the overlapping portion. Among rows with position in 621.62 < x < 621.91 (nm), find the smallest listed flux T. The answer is 1.02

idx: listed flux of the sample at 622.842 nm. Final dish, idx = 1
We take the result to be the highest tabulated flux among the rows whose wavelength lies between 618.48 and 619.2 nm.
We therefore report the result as 1.06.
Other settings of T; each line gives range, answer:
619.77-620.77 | 1.04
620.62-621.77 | 1.03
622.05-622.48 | 1.01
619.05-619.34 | 1.06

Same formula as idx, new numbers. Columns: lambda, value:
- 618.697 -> 1.06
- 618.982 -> 1.06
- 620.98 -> 1.07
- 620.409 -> 1.05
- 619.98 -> 1.04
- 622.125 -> 1.02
